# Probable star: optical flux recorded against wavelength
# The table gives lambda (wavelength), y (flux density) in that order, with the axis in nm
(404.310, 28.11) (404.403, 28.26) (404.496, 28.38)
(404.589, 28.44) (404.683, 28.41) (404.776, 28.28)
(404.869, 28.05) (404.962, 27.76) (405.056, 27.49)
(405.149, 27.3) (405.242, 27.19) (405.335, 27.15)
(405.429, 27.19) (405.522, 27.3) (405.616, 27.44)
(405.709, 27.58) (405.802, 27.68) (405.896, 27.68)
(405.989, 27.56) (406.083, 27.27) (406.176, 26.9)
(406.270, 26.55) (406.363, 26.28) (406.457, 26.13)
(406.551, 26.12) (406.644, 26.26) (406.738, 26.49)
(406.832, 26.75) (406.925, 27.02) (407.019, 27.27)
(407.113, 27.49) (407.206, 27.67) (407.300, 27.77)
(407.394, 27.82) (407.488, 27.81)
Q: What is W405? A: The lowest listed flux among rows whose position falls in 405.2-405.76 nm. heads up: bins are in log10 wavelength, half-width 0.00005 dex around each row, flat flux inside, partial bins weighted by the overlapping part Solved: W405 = 27.15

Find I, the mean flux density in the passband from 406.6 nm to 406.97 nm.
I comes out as 26.6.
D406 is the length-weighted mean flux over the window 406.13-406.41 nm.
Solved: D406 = 26.6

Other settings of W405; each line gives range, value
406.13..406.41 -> 26.28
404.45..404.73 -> 28.38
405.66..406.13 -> 27.27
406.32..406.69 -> 26.12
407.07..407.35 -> 27.49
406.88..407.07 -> 27.02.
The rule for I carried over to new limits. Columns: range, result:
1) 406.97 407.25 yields 27.5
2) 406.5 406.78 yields 26.3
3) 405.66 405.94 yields 27.7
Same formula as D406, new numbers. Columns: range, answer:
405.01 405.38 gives 27.3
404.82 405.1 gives 27.7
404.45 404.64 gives 28.3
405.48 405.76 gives 27.5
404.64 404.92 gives 28.3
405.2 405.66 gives 27.2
